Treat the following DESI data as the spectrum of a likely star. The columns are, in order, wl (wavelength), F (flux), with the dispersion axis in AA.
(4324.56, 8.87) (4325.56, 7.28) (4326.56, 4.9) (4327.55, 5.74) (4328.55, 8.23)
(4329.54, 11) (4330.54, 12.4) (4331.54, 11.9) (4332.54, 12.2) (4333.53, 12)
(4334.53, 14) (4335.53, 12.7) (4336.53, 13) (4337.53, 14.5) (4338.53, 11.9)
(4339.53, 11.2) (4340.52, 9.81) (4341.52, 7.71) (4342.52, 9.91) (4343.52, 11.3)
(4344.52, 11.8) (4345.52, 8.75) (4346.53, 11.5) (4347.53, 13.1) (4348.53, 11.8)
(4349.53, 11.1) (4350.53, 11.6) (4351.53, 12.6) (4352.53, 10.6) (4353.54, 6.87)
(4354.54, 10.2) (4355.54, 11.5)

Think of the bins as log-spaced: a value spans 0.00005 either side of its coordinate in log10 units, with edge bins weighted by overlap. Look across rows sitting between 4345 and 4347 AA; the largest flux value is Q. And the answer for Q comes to 11.5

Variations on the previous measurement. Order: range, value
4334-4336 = 14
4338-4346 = 11.9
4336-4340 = 14.5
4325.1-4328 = 7.28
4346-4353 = 13.1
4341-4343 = 9.91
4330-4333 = 12.4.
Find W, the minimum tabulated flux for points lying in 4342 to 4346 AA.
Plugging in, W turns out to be 8.75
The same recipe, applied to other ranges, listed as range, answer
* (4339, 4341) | 9.81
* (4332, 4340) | 11.2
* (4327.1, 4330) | 5.74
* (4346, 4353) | 10.6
